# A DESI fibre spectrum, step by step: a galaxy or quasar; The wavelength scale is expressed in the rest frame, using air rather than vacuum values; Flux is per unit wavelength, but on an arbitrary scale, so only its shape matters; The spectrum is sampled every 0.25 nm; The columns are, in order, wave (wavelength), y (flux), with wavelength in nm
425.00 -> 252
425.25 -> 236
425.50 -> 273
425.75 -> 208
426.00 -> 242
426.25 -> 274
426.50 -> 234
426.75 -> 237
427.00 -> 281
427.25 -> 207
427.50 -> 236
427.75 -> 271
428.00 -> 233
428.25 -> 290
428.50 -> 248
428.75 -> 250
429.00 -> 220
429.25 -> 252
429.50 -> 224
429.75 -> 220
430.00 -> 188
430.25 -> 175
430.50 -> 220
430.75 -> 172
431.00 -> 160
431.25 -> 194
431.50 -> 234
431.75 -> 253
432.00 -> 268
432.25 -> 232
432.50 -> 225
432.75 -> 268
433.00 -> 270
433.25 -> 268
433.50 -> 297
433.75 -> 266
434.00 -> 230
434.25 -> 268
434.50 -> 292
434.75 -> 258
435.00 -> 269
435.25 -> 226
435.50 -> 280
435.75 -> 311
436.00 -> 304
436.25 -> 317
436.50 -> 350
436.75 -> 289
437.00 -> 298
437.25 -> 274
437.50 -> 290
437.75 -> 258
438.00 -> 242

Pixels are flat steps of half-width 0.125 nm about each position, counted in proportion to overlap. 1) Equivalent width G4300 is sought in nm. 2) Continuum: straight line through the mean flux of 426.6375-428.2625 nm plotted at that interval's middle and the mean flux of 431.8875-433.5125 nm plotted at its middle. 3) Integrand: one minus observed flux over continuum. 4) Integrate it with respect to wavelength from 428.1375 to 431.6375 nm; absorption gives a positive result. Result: 0.49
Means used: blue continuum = 248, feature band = 218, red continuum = 259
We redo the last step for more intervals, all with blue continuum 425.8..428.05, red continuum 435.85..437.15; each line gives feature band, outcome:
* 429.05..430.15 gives 0.18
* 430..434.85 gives 0.78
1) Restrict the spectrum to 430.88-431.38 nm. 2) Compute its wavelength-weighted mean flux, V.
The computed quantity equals 178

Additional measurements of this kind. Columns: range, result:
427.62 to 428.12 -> 252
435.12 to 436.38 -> 288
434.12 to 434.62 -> 279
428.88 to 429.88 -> 229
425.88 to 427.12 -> 254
